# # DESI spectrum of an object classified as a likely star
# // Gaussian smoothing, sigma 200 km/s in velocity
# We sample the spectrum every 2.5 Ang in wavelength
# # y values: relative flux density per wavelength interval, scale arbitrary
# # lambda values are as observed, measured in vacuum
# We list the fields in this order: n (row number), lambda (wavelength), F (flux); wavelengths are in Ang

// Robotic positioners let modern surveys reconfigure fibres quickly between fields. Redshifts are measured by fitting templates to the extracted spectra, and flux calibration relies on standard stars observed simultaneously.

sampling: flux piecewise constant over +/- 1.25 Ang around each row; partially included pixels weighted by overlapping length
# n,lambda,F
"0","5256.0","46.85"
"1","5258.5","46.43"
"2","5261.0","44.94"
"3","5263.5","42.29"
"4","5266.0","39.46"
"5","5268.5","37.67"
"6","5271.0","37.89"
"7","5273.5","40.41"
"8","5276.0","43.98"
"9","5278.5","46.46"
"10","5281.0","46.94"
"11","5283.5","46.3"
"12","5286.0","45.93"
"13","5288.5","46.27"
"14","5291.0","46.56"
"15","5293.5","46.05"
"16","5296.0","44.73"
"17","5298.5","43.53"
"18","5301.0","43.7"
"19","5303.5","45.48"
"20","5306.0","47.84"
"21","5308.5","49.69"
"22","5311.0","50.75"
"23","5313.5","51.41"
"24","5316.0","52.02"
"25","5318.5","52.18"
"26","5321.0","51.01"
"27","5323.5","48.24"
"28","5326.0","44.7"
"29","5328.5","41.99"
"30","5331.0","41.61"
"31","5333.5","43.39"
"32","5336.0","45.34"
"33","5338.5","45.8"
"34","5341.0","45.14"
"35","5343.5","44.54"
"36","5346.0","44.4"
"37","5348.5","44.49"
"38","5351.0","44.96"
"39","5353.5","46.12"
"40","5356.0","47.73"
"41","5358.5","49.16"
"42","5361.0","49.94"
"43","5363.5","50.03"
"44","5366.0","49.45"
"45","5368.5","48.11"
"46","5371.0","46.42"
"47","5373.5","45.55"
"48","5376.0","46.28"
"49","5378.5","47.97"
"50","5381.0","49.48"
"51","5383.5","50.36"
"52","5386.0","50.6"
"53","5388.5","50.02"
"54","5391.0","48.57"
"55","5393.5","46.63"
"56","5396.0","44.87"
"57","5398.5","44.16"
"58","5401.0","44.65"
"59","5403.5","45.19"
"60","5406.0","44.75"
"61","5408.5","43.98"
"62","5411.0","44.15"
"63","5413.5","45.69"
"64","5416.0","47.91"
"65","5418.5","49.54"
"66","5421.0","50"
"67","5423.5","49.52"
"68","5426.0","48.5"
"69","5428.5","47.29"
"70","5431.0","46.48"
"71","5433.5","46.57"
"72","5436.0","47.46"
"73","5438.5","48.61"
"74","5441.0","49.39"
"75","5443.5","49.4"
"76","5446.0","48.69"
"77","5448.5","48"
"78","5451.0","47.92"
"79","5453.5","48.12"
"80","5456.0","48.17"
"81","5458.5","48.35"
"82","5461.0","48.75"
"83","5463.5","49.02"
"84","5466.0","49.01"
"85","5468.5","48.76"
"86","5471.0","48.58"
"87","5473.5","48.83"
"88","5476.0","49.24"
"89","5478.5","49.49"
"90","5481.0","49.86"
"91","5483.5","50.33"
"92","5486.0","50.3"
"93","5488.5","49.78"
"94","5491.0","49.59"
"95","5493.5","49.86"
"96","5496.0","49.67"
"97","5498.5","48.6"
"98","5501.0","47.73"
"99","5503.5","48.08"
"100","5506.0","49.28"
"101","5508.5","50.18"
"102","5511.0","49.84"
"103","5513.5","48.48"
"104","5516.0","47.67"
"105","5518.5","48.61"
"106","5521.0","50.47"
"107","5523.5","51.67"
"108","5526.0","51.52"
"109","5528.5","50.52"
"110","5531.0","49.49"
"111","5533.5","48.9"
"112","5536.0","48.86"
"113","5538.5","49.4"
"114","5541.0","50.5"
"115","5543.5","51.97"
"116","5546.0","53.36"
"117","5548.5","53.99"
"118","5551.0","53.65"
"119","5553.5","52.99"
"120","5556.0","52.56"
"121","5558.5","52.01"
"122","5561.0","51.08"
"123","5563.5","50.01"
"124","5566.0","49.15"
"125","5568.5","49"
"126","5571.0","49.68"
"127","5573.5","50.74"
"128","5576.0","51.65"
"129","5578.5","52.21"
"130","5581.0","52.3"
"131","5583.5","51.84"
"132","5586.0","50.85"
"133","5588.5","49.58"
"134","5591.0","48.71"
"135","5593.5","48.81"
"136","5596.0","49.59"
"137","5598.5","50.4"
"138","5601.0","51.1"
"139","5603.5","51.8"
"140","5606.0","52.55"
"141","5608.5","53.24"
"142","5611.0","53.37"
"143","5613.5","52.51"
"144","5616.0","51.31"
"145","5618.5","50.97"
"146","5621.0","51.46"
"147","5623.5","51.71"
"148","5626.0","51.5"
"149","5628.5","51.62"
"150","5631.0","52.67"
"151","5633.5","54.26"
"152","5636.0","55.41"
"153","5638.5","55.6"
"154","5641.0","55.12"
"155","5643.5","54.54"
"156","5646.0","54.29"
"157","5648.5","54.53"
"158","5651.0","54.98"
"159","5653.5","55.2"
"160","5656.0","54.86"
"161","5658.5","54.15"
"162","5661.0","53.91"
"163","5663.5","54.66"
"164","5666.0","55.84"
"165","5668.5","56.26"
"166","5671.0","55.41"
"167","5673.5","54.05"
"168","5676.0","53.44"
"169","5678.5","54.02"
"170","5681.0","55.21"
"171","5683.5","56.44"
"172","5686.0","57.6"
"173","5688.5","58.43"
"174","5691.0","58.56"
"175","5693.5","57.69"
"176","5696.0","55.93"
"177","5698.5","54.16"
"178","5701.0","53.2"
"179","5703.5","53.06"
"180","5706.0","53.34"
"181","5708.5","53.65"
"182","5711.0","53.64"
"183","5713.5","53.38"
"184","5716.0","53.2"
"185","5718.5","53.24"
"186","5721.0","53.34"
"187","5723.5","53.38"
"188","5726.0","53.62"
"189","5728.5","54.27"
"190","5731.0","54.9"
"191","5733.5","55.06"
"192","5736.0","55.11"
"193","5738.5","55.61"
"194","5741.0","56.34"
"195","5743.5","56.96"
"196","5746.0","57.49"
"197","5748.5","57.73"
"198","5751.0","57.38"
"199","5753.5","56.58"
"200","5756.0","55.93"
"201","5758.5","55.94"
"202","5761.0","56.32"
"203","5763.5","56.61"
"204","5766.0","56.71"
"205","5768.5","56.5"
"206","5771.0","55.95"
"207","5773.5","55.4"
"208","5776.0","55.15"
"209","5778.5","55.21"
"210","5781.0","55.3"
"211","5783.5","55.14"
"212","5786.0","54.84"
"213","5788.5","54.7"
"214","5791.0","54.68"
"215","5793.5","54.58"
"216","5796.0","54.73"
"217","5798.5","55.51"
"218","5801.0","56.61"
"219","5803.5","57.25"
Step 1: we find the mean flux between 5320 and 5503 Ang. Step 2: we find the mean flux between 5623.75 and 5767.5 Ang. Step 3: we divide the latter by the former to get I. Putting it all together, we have 1.2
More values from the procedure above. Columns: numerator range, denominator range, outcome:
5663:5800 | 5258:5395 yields 1.19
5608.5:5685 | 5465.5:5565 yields 1.08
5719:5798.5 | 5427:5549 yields 1.13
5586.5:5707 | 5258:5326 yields 1.17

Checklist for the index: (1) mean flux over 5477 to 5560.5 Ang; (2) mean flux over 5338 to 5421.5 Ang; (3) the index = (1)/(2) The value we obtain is 1.07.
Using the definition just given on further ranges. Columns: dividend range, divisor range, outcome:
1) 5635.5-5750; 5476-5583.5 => 1.09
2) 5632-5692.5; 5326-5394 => 1.18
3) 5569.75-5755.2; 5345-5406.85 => 1.14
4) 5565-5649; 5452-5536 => 1.05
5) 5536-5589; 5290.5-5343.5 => 1.10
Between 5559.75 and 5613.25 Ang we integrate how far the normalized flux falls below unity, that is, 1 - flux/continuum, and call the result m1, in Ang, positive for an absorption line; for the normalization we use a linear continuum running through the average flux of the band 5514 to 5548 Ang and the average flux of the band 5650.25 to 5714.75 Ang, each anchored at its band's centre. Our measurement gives 1.2 Ang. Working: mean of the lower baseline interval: 50.3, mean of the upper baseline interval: 55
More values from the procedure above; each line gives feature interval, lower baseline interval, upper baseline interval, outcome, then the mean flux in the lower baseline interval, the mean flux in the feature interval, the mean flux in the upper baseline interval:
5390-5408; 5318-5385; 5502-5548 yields 0.8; 46.8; 45.4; 50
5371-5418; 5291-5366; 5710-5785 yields 1.4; 46.8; 46.7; 55.4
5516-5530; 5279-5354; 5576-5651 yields 0.0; 46.4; 50.3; 52.2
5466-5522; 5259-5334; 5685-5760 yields 0.9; 45.5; 49.2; 55.3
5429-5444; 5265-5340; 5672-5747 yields 0.2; 45.6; 47.9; 54.9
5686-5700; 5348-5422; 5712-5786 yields -0.7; 47.2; 56.9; 55.4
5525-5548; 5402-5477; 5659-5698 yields 0.2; 47.8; 50.6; 55.8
